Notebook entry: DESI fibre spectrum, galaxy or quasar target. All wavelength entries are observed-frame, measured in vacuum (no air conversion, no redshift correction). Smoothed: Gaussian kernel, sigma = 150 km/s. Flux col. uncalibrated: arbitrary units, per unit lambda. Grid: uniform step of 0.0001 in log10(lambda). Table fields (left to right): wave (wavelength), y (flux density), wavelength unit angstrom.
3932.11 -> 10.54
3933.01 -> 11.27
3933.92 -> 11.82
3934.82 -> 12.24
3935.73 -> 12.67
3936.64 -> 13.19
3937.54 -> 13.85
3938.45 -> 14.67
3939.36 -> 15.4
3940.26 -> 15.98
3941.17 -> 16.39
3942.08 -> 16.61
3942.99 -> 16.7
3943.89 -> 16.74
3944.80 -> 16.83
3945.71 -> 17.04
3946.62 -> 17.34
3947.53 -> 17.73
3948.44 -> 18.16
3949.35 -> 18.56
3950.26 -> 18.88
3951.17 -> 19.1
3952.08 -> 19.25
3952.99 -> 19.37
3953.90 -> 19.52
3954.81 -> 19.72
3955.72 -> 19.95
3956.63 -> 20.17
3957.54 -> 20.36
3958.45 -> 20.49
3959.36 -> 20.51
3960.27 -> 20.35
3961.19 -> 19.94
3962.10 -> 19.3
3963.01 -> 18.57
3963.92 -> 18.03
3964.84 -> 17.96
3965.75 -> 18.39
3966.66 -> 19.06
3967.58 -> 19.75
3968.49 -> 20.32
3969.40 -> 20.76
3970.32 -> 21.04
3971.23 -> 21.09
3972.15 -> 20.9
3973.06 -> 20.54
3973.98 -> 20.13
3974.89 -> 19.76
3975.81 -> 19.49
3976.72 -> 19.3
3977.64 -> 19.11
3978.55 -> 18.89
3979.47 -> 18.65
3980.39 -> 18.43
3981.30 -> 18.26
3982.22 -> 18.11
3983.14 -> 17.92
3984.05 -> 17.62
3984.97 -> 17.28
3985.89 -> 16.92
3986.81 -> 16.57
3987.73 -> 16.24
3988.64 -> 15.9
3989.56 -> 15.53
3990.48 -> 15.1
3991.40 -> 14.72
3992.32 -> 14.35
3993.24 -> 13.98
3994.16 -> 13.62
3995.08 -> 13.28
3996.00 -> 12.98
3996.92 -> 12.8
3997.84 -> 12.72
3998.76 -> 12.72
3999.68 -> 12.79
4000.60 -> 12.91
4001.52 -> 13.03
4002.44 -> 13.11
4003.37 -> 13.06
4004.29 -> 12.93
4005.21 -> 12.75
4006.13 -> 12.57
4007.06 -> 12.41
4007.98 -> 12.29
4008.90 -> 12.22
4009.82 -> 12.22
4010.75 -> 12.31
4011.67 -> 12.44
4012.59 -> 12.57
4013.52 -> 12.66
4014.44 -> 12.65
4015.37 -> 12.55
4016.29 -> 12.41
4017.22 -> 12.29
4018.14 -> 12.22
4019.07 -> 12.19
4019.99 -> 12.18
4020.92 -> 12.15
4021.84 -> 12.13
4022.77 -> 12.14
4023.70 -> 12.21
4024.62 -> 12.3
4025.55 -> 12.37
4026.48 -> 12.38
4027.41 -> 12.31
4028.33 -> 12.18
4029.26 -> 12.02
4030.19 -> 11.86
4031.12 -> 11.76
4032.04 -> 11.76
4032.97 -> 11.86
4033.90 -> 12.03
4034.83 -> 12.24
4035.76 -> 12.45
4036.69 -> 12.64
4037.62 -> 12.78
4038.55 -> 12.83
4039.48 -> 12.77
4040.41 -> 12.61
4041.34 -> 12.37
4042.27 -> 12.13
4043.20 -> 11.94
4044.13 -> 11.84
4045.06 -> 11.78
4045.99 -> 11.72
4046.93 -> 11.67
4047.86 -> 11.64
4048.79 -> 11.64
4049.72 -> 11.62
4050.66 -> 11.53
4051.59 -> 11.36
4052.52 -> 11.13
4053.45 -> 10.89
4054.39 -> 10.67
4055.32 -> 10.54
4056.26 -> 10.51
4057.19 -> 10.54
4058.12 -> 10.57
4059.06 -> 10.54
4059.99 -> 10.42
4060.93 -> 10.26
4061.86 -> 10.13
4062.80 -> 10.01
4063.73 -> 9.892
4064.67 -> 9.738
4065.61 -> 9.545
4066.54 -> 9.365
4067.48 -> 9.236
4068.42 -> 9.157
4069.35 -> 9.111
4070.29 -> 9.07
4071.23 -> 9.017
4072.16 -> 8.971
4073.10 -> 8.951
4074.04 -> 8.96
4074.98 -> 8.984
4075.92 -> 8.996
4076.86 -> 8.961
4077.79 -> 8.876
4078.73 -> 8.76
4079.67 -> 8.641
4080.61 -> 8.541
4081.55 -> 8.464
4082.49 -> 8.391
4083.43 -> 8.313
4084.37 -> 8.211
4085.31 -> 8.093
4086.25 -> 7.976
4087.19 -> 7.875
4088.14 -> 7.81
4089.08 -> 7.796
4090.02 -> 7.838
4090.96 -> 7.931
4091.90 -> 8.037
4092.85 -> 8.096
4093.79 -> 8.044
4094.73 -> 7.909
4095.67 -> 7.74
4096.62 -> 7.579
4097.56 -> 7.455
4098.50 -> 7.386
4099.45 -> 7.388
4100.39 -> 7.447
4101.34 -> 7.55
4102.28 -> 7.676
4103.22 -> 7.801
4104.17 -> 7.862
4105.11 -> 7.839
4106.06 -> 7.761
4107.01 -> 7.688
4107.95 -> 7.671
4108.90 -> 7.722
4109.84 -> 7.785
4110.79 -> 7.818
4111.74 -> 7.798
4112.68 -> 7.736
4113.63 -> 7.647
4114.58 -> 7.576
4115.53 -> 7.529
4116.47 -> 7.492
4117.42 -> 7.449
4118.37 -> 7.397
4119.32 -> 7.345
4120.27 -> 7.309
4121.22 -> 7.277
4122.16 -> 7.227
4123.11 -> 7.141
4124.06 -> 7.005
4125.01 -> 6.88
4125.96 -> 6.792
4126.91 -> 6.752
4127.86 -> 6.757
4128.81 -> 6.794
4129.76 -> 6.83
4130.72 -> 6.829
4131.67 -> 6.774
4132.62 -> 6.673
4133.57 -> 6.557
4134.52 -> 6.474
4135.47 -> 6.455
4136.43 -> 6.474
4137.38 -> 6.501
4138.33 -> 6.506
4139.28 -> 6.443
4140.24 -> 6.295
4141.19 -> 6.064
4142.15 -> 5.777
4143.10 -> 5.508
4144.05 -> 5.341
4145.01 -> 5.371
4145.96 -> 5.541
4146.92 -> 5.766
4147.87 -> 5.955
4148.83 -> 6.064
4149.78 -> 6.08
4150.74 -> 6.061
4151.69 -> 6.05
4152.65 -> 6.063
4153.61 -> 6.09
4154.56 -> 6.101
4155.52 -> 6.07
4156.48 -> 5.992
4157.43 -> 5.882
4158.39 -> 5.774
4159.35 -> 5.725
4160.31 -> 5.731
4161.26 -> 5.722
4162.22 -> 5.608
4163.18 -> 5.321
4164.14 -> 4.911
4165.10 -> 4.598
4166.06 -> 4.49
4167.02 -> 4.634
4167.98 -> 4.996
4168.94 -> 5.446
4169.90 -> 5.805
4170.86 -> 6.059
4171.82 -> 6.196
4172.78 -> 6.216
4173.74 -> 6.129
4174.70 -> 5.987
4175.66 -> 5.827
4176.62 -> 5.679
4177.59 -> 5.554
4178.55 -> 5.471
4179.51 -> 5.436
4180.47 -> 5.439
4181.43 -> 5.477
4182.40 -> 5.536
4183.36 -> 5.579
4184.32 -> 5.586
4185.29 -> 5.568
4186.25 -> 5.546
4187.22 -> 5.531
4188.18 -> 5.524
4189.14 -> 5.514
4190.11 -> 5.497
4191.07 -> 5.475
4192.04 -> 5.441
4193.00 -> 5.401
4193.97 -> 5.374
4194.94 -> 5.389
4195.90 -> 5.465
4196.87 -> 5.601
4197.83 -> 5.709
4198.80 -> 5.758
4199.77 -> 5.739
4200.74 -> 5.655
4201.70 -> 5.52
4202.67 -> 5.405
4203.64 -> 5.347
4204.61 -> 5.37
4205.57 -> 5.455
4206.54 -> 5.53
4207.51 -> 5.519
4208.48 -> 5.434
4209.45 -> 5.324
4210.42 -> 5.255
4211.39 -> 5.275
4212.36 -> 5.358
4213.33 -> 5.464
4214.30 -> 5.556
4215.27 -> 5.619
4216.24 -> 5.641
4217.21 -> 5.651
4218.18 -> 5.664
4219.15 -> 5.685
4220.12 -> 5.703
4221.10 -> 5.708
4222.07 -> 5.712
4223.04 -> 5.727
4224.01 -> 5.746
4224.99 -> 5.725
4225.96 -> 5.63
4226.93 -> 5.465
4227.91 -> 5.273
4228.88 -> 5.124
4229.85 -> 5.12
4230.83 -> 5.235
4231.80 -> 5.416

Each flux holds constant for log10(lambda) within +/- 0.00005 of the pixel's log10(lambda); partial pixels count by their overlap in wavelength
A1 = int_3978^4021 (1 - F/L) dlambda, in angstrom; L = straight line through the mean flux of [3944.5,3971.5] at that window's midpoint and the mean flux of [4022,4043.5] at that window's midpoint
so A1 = 3.6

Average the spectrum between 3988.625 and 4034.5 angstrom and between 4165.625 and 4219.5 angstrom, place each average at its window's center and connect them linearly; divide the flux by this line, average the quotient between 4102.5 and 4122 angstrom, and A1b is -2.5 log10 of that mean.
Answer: 0.15 mag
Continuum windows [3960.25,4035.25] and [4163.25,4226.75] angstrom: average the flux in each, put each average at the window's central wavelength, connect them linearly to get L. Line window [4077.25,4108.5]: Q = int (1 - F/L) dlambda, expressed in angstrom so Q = 7.5 angstrom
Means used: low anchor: 15.1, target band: 7.95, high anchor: 5.53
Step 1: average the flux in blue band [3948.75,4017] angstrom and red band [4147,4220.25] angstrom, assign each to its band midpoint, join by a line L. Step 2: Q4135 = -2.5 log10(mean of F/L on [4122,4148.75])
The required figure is 0.28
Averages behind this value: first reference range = 16.6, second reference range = 5.6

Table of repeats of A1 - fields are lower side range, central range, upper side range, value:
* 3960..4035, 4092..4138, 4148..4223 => 9.1 angstrom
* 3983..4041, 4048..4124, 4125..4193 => 6.6 angstrom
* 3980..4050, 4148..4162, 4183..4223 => 2.9 angstrom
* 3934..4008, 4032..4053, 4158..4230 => 2.0 angstrom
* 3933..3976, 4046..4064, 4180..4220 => 2.9 angstrom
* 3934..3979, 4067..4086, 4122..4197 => 3.8 angstrom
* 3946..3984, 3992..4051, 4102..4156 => 10.0 angstrom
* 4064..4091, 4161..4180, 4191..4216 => 2.4 angstrom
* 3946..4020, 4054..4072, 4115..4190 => 2.6 angstrom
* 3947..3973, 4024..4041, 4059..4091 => 0.7 angstrom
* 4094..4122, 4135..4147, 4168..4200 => 1.3 angstrom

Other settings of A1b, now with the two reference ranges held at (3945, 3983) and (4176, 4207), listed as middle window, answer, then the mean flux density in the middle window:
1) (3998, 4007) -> 0.30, 12.8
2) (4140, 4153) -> 0.37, 5.84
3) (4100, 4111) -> 0.36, 7.72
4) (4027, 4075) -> 0.27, 11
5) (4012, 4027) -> 0.28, 12.3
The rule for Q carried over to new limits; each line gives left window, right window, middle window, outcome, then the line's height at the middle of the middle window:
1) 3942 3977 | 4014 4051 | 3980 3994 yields 0.2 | 16.5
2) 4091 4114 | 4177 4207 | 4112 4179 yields 4.4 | 6.67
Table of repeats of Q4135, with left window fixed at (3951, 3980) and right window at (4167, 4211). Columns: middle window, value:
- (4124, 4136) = 0.35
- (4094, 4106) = 0.41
